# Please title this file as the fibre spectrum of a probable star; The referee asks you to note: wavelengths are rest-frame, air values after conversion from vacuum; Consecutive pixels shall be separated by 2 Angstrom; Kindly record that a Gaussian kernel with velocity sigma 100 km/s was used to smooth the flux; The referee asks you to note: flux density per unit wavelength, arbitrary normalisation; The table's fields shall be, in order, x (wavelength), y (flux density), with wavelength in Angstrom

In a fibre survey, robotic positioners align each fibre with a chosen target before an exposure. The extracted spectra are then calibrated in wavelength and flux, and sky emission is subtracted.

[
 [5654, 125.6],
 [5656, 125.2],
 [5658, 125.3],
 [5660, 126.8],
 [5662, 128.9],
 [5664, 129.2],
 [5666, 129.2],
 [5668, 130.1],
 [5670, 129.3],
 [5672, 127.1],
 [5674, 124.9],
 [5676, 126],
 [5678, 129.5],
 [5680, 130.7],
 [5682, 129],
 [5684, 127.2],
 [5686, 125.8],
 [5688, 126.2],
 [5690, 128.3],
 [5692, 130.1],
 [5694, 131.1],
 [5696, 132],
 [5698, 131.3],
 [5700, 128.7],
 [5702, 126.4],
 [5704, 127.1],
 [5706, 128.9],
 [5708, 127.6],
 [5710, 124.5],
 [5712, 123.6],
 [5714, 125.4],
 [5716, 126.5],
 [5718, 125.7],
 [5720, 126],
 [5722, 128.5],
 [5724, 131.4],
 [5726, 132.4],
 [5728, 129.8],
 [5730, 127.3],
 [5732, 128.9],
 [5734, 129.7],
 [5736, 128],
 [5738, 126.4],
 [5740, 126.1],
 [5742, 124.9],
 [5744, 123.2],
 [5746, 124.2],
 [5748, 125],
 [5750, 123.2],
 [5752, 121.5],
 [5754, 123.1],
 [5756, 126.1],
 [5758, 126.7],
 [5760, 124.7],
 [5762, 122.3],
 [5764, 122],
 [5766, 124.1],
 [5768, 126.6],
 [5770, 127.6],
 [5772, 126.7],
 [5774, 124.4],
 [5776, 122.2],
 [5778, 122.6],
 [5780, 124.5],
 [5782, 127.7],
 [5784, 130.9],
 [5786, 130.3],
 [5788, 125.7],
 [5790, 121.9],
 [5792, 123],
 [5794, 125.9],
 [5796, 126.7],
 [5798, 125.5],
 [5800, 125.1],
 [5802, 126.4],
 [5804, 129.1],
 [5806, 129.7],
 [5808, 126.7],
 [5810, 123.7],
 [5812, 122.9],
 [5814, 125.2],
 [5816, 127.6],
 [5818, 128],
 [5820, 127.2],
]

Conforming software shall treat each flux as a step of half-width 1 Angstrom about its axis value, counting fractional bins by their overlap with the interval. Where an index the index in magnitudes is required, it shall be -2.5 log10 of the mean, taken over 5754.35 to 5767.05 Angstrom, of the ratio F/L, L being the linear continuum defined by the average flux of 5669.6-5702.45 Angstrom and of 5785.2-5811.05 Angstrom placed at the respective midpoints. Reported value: 0.02 mag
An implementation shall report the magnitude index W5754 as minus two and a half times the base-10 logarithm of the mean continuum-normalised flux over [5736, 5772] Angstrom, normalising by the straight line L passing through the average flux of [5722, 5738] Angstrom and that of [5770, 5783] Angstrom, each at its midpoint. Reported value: 0.020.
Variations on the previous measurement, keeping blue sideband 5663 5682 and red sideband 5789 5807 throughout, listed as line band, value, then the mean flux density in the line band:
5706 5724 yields 0.010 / 126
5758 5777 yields 0.017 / 125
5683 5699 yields -0.008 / 129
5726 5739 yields -0.012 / 129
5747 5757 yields 0.027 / 124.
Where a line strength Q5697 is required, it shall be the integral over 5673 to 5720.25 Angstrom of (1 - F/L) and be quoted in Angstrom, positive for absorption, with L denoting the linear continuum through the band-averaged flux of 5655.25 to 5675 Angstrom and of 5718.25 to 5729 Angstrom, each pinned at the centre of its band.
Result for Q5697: 0.3 Angstrom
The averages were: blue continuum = 128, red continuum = 129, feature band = 128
